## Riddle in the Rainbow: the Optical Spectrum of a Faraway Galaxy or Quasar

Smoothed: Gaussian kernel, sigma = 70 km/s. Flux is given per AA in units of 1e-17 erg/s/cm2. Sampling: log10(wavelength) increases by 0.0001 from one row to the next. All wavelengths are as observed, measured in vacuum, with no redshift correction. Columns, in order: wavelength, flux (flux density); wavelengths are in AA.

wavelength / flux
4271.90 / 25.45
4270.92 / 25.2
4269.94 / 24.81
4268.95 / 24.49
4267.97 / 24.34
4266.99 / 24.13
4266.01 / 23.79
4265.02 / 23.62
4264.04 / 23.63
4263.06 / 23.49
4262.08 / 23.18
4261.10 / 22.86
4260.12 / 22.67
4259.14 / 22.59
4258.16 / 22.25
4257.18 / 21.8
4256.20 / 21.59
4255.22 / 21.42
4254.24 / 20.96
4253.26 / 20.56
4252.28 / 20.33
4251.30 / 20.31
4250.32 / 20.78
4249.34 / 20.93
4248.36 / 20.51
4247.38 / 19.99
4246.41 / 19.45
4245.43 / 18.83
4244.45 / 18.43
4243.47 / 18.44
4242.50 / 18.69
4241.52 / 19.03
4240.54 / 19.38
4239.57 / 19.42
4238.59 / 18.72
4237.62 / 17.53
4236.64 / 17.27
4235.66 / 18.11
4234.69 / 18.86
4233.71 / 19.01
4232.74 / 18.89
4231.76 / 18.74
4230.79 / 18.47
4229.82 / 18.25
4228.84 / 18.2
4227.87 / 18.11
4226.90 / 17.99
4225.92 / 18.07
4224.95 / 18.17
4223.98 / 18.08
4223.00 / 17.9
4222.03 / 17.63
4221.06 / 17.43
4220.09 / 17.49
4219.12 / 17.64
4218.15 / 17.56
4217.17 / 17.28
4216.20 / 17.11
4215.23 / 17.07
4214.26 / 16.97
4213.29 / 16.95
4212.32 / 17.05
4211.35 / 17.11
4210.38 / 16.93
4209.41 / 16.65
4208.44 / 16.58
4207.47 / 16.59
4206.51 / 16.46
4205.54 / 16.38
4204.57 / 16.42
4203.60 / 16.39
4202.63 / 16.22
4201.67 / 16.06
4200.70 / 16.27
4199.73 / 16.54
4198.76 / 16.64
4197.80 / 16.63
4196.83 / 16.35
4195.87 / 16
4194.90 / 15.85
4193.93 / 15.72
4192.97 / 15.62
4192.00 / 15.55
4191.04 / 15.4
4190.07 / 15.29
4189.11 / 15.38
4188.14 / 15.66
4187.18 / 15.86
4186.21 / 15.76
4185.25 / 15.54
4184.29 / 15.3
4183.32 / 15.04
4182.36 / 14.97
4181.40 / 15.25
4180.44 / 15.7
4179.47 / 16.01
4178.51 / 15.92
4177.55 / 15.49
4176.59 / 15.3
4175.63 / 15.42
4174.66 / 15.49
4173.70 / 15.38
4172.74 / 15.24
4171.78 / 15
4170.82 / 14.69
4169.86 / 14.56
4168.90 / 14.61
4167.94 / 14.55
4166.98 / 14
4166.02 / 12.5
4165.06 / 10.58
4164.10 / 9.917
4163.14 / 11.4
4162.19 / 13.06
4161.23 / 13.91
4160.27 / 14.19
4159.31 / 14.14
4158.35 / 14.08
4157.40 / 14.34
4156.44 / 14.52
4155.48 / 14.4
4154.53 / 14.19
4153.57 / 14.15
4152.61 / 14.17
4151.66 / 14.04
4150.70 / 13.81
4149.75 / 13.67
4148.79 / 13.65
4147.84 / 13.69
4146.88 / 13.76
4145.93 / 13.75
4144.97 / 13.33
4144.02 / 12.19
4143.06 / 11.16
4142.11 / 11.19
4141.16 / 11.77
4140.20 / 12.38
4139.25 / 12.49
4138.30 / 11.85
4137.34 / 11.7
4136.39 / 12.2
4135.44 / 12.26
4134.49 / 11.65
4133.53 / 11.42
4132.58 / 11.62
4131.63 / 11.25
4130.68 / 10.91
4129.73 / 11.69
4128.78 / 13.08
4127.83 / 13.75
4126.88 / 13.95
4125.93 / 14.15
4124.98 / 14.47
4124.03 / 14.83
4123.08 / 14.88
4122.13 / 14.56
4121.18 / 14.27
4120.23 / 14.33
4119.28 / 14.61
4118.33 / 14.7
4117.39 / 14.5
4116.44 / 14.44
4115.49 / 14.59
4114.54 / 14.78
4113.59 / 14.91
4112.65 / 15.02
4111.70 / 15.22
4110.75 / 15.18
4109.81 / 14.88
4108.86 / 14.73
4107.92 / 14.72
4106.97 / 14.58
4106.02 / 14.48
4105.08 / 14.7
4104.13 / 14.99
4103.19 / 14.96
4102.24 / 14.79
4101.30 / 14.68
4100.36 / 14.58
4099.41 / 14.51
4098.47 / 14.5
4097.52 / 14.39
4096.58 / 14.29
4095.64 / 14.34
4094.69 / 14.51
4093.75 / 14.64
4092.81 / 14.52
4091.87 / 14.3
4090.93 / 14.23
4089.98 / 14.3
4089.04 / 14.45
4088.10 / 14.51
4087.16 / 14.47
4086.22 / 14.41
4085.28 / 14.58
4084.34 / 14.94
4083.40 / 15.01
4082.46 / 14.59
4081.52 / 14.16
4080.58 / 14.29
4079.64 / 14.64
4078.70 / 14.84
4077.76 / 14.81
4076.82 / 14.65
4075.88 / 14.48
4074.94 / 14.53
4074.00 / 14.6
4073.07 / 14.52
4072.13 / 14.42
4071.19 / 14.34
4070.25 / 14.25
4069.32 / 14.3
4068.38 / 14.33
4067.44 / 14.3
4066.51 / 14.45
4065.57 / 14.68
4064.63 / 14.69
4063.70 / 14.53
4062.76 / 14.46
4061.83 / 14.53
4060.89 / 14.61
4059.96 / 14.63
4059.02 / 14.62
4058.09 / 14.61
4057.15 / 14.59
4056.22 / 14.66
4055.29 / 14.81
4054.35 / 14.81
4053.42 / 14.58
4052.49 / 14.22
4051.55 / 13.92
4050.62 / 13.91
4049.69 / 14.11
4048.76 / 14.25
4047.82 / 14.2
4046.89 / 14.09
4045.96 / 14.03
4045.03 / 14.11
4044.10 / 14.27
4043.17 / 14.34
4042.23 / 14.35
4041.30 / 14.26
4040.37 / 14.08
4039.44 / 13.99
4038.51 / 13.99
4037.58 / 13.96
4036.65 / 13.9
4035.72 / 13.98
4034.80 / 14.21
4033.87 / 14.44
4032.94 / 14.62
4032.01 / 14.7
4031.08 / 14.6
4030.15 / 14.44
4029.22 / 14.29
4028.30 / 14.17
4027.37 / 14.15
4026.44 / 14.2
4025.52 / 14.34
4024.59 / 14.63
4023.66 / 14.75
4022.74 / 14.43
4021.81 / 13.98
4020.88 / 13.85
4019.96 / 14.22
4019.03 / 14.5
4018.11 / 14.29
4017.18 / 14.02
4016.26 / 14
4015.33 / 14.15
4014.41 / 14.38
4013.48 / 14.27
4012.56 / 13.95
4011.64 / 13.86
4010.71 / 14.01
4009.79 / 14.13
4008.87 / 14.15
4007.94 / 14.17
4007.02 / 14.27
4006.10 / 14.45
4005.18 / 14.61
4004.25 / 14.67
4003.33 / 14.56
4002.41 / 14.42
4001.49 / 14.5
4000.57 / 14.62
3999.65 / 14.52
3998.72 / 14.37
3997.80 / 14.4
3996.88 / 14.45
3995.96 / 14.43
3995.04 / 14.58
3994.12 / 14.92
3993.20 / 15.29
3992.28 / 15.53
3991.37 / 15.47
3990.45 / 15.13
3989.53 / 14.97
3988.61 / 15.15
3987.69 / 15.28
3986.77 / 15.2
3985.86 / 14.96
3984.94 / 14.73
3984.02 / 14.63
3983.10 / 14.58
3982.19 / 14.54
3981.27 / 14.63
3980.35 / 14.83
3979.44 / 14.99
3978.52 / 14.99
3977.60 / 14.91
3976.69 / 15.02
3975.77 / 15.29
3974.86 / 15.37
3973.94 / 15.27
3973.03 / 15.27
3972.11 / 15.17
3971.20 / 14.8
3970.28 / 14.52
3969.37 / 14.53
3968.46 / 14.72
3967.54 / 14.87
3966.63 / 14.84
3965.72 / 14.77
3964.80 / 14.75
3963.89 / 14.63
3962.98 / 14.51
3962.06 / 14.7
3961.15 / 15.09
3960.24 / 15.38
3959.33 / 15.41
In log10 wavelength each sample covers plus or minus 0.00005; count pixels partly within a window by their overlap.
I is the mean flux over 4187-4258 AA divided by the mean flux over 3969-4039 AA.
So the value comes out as 1.2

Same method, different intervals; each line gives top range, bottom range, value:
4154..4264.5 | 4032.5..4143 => 1.21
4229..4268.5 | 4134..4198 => 1.45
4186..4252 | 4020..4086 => 1.22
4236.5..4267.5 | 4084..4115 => 1.43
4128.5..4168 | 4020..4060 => 0.90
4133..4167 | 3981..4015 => 0.88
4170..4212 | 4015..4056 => 1.11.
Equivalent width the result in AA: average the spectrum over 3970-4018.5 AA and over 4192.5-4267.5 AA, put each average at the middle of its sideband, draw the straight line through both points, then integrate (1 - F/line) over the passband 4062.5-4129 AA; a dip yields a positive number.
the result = 7.6 AA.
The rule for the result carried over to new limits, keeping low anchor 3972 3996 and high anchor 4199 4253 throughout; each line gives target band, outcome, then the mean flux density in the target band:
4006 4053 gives 4.1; 14.2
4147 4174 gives 5.3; 13.8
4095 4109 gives 1.6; 14.6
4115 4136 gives 4.1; 13.4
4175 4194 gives 2.2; 15.5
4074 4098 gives 2.6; 14.5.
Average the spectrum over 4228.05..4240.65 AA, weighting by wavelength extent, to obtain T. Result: 18.5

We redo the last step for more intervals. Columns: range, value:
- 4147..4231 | 15.6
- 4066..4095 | 14.5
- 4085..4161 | 13.9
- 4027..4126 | 14.5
